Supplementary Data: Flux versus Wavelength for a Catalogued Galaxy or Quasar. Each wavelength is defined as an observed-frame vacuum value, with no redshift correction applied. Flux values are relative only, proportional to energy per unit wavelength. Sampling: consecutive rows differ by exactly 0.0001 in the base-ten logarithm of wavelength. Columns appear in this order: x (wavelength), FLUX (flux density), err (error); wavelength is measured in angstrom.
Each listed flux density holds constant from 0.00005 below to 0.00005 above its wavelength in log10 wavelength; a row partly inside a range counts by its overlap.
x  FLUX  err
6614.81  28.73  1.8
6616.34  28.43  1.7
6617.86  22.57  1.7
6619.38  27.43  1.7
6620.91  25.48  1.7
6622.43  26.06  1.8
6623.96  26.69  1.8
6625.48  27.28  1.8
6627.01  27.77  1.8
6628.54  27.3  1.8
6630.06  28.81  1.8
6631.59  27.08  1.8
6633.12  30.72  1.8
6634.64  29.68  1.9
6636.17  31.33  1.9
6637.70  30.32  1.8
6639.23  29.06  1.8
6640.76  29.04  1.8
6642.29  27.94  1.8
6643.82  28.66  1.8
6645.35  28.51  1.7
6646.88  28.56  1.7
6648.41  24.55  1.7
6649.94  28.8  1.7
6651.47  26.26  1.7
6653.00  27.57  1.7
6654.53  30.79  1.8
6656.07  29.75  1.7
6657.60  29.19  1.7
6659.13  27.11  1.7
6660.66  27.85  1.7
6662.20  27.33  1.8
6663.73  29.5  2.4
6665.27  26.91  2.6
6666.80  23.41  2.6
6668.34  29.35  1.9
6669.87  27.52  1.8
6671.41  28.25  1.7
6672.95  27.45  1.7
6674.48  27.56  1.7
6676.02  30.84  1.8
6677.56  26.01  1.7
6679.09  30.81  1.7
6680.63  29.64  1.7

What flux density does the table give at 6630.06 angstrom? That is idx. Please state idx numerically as 28.81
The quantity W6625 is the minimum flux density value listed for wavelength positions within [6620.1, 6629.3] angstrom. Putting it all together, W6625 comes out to 25.48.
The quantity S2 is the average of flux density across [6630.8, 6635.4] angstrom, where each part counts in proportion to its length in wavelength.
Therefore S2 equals 29.2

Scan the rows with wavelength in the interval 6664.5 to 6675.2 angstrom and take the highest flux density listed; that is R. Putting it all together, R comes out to 29.35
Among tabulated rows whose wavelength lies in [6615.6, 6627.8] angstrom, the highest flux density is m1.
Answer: 28.43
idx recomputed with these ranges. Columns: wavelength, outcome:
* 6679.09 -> 30.81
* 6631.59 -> 27.08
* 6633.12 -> 30.72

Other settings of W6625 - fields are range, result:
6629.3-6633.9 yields 27.08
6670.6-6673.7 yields 27.45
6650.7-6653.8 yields 26.26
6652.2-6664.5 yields 27.11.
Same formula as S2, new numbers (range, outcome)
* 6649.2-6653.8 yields 27.6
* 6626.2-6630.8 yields 27.9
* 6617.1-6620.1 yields 25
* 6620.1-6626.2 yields 26.4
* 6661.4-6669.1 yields 27.3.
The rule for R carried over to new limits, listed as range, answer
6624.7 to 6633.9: 30.72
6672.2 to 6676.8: 30.84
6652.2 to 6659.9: 30.79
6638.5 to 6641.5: 29.06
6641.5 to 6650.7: 28.8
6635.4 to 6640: 31.33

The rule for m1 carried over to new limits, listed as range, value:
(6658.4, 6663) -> 27.85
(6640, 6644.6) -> 29.04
